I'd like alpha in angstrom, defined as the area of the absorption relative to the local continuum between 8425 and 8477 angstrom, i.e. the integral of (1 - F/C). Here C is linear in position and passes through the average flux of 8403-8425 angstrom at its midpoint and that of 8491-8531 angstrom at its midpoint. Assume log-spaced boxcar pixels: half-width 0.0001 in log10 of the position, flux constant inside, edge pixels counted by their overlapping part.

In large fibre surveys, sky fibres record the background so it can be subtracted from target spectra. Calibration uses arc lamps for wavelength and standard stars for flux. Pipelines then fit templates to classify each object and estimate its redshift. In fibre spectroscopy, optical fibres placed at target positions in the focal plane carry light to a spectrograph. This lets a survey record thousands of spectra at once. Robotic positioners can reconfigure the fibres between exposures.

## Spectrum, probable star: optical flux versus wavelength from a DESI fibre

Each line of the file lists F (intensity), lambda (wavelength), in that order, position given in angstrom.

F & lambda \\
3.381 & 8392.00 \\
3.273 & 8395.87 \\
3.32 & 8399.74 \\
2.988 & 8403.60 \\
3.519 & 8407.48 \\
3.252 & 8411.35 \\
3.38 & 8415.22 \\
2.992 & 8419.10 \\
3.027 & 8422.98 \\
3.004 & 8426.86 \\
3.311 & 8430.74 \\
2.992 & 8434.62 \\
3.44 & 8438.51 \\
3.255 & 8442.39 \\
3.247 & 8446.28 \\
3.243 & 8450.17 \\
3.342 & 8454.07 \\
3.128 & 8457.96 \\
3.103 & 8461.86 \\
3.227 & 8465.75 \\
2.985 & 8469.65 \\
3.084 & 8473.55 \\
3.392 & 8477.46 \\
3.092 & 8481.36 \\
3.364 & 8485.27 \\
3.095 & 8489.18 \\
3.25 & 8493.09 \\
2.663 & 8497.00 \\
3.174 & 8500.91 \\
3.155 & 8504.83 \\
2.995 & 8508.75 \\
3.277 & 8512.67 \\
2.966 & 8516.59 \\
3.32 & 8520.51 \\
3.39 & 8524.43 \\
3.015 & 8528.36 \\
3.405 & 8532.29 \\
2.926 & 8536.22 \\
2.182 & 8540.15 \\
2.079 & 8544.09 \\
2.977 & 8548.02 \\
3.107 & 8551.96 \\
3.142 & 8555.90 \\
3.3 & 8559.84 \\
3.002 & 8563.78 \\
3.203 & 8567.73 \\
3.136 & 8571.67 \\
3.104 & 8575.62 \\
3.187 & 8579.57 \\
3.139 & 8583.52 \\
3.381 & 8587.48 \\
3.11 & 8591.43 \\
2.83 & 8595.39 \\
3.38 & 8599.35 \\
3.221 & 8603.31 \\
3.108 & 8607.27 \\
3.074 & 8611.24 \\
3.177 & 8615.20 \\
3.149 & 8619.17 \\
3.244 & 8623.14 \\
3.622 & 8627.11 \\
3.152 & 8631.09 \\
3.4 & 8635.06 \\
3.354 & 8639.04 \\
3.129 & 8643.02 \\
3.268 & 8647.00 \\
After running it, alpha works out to -0.2 angstrom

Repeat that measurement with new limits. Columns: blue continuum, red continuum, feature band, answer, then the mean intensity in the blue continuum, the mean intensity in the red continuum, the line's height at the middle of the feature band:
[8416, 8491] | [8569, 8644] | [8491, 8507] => 0.64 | 3.18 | 3.21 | 3.19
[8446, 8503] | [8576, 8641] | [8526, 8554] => 3.20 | 3.16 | 3.22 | 3.19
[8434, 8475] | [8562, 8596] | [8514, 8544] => 1.74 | 3.19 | 3.13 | 3.16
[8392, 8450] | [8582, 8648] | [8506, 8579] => 4.23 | 3.22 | 3.22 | 3.22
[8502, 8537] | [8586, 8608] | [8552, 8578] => 0.21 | 3.17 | 3.17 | 3.17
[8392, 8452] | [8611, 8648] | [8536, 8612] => 5.20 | 3.22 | 3.27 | 3.25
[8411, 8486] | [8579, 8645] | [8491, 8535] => 0.78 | 3.19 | 3.22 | 3.2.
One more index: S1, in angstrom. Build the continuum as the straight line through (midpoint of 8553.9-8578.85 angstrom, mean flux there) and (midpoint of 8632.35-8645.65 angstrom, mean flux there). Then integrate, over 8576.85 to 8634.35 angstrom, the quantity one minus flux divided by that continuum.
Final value 0.4 angstrom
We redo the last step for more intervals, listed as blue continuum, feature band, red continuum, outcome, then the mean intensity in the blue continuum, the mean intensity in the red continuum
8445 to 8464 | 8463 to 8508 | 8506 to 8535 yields 0.99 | 3.21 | 3.19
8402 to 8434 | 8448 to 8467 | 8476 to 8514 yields -0.30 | 3.18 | 3.14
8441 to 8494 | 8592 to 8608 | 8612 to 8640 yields 0.68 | 3.2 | 3.29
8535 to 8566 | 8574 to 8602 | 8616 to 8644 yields -1.01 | 2.84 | 3.29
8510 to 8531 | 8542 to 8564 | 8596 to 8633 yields 1.91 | 3.19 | 3.22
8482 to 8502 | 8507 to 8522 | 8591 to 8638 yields -0.05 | 3.11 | 3.21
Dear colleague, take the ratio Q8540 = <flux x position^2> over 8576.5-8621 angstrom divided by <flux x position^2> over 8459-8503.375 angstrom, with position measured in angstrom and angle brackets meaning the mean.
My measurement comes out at 1.04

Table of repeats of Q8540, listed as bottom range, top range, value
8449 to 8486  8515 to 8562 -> 0.95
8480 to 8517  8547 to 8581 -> 1.02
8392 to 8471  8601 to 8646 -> 1.06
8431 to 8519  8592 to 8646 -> 1.05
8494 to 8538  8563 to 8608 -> 1.03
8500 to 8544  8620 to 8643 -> 1.13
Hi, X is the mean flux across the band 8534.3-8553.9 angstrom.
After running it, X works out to 2.65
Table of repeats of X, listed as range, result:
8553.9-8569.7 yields 3.16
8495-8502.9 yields 2.92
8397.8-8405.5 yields 3.16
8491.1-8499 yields 2.96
